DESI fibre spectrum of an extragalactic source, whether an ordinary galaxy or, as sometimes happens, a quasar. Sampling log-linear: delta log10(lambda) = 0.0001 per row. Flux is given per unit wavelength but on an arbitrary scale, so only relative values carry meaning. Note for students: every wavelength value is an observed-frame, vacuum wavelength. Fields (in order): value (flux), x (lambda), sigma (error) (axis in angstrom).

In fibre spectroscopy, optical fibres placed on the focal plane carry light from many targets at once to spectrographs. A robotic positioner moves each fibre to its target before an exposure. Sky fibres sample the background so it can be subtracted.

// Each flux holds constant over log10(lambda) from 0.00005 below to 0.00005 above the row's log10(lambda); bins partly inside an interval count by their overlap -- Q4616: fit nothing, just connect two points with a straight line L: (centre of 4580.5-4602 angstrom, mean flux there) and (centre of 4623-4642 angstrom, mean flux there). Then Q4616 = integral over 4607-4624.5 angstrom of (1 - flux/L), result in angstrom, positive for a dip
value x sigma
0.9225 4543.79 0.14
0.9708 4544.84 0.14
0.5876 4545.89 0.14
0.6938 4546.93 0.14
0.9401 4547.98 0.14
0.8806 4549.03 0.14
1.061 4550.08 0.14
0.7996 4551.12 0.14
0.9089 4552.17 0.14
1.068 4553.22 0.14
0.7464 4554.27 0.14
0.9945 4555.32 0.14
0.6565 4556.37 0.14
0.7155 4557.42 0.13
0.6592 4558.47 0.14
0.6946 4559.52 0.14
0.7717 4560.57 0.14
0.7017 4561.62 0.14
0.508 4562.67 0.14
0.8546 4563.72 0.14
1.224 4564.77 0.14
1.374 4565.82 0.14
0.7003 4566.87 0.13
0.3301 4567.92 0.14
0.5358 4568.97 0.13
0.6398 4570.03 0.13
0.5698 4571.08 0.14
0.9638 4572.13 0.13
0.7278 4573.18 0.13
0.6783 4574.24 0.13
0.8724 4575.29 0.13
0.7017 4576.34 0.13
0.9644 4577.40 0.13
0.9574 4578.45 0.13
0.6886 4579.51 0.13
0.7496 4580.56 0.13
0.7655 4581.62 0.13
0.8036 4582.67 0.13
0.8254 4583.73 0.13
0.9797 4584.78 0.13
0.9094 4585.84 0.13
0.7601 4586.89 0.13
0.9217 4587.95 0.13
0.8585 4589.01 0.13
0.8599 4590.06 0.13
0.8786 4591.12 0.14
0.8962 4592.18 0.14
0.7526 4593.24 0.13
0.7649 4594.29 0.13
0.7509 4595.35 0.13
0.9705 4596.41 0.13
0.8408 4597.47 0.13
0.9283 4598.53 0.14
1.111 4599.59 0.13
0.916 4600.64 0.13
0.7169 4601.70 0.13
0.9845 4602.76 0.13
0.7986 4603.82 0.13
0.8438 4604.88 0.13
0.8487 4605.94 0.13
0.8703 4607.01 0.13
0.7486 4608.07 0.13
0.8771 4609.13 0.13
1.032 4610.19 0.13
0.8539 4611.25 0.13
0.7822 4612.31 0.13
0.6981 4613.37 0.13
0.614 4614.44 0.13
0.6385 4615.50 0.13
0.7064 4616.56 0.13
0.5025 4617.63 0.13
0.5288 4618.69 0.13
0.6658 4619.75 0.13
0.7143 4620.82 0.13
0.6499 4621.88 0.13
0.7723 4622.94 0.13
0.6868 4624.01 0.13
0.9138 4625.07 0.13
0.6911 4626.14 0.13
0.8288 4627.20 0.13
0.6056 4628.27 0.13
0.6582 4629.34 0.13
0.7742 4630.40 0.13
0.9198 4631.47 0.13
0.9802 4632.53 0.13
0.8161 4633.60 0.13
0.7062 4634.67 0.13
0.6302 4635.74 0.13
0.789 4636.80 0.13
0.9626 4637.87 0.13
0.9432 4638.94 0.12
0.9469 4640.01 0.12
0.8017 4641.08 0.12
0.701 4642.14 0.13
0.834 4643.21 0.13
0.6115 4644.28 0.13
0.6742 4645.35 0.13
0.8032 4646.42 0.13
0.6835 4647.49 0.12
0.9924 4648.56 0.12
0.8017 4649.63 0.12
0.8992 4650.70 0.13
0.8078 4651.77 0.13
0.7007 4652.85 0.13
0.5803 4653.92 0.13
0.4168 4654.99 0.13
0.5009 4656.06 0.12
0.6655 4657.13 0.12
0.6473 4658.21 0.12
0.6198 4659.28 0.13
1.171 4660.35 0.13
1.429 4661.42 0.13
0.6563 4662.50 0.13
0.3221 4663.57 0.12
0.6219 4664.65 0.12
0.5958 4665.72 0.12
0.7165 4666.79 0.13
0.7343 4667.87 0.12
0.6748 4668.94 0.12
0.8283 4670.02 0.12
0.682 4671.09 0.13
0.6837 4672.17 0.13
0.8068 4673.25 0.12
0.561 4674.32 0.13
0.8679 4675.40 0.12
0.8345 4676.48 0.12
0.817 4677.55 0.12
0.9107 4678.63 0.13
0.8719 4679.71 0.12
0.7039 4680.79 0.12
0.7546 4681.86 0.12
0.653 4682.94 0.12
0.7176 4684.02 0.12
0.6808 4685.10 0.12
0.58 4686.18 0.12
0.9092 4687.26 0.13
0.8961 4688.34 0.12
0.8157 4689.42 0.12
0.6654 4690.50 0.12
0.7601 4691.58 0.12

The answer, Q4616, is 2.2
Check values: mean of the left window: 0.859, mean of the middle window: 0.722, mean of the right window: 0.8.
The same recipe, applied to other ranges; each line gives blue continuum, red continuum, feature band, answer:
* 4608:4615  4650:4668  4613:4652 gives 0.26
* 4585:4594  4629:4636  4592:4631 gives 2.08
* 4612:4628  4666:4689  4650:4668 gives 0.56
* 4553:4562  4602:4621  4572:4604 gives -3.45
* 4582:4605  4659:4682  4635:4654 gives 0.26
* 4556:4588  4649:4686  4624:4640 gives -1.12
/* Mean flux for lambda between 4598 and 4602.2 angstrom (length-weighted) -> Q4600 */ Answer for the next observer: 0.921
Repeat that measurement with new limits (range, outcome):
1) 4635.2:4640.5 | 0.853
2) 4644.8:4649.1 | 0.788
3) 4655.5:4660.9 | 0.722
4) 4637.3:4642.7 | 0.87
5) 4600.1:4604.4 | 0.857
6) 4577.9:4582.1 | 0.791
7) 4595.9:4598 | 0.904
